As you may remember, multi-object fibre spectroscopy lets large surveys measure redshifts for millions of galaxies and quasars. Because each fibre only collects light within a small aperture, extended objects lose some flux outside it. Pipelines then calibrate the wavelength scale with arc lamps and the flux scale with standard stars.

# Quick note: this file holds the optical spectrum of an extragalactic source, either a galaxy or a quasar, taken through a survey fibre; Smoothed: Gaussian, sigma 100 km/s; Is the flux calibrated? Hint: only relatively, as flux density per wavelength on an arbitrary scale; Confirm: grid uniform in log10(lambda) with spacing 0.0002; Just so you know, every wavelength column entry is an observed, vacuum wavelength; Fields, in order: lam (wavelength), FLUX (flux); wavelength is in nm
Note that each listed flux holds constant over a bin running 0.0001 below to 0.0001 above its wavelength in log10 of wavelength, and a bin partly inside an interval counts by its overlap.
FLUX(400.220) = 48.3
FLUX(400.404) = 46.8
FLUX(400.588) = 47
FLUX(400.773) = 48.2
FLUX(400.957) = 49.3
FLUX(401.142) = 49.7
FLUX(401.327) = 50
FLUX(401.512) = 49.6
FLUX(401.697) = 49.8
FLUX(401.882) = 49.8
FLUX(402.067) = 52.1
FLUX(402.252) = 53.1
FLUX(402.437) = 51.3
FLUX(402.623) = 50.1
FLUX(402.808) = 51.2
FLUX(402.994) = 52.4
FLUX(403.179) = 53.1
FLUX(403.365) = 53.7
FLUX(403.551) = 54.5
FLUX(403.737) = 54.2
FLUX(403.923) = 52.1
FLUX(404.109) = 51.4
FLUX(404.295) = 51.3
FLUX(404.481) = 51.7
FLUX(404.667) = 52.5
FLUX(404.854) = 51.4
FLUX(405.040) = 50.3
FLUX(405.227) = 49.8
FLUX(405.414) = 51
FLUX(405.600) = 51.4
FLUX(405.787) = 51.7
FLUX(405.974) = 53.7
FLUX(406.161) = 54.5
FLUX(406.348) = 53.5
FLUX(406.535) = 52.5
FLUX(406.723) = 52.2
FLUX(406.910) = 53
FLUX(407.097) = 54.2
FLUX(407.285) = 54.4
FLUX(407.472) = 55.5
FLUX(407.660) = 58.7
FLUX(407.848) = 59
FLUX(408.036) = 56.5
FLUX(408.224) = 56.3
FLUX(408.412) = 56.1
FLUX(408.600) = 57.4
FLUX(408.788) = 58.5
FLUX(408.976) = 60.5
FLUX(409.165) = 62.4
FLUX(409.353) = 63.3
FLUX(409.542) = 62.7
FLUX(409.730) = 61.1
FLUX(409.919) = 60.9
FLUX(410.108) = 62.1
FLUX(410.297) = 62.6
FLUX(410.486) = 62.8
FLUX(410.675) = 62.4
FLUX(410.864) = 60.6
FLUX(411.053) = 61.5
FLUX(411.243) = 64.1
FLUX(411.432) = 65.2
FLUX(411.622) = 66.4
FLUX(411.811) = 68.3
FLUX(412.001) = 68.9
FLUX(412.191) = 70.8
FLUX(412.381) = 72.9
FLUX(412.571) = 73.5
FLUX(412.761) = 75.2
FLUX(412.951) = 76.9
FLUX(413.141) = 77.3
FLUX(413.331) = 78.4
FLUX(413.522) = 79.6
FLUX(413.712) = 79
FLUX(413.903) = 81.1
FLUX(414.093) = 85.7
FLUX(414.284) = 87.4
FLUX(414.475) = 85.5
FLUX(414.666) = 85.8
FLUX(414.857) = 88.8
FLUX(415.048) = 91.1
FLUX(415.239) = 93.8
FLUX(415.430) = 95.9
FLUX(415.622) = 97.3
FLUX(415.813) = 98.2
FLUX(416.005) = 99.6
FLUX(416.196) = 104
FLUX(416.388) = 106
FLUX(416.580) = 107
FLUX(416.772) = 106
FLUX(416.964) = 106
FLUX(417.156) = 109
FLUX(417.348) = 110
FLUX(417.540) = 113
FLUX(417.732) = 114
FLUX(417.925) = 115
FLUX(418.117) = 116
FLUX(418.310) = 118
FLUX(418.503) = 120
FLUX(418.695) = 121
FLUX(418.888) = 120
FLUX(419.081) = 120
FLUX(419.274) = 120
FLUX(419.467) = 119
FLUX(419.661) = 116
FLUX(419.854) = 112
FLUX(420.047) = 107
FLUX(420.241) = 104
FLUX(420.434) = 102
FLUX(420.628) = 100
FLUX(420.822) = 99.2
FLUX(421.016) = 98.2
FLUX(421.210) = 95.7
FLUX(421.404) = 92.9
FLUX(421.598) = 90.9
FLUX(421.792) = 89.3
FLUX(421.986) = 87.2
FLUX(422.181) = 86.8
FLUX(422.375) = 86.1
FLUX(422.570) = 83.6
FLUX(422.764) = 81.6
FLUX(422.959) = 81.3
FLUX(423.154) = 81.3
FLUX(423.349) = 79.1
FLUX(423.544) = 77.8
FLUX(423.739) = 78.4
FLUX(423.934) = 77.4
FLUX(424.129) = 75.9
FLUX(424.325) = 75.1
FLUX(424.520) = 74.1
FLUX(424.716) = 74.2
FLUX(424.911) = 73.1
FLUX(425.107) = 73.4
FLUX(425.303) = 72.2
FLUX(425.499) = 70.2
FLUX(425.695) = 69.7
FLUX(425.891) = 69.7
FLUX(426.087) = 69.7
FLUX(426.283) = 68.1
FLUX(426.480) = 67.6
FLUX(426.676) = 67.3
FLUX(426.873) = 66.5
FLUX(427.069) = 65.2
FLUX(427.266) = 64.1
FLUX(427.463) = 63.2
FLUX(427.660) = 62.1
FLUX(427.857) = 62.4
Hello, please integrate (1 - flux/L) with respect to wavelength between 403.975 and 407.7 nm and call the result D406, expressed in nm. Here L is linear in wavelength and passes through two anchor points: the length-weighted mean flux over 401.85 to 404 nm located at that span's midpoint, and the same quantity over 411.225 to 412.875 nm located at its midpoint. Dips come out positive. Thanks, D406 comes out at 0.34 nm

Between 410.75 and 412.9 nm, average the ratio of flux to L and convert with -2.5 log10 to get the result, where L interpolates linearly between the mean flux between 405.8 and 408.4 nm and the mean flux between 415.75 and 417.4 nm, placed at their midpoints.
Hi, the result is 0.175 mag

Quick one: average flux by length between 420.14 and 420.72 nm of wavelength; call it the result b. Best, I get 102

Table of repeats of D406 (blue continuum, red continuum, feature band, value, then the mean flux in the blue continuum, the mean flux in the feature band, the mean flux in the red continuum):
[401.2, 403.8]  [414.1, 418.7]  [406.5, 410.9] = 0.94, 51.7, 58.6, 103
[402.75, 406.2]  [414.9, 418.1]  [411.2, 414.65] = 0.51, 52.2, 75.8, 104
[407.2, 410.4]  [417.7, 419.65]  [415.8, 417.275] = 0.01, 59.3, 105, 118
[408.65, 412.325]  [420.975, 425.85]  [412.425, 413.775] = -0.20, 63.5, 77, 80.7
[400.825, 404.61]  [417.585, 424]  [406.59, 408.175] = 0.21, 51.5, 55.4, 99.9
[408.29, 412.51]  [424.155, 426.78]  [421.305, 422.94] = -0.41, 63.3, 87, 71.2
